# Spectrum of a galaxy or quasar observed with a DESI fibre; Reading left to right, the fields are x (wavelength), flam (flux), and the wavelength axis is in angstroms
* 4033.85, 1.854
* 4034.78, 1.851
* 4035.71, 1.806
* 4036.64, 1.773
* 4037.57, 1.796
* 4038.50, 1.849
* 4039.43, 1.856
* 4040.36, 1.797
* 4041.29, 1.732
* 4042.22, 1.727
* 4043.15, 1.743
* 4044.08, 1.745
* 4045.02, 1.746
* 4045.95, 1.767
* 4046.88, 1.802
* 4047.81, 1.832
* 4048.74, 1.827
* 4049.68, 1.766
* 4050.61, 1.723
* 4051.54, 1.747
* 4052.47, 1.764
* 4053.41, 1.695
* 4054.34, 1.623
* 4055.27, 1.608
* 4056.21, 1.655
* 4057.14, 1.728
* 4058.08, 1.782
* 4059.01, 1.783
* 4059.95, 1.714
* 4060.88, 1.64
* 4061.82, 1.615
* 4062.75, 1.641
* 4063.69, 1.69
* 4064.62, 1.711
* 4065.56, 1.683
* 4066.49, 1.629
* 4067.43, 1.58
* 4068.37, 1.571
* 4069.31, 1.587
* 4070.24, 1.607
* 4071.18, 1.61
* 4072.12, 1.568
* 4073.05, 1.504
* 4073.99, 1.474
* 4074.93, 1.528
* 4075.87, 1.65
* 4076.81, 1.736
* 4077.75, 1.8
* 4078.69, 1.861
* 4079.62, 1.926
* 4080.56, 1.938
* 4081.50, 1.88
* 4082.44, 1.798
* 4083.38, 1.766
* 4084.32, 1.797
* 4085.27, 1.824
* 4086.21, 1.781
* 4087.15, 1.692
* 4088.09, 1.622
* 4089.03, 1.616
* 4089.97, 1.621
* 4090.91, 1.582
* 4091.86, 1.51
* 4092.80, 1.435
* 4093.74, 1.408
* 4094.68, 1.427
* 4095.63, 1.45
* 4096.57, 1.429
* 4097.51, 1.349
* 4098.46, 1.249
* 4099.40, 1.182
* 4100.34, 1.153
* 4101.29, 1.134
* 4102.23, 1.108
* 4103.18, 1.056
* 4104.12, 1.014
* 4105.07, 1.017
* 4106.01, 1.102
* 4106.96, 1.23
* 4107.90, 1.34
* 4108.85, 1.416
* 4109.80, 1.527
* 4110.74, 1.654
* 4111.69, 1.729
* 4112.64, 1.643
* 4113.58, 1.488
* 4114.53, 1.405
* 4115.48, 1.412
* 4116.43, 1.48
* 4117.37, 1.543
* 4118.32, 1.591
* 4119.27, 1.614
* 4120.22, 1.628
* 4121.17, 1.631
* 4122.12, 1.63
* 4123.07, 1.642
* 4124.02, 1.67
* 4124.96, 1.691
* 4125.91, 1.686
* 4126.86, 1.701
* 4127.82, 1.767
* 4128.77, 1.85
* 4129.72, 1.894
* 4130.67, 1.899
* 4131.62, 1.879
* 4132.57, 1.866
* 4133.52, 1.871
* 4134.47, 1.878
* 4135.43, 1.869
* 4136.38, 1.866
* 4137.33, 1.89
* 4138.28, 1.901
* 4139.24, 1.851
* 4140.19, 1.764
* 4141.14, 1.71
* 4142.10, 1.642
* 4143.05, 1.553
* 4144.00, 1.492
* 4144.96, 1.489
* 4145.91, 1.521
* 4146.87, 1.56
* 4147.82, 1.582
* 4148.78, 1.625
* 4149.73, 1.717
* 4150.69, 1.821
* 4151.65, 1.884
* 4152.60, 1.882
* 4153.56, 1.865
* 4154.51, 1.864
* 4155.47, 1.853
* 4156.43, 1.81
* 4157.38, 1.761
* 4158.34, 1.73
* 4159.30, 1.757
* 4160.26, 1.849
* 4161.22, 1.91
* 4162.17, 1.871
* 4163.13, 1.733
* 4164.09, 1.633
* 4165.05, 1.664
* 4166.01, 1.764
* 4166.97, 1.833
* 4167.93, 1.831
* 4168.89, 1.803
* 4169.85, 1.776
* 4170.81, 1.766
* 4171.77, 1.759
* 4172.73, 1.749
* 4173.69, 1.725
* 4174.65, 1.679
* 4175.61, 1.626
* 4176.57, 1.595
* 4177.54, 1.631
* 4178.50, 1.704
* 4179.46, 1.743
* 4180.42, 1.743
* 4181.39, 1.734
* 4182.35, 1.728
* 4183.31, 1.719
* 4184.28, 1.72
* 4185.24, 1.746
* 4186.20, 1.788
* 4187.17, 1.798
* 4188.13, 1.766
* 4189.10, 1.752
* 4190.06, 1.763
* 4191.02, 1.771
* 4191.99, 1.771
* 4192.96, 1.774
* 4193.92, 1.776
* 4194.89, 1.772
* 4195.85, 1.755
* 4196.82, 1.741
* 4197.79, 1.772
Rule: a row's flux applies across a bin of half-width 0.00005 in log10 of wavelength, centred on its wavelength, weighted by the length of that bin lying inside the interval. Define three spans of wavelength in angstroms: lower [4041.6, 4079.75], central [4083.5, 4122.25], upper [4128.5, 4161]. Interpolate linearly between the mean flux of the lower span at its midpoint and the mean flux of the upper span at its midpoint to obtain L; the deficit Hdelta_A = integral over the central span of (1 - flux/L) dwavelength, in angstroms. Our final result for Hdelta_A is 6.2 angstroms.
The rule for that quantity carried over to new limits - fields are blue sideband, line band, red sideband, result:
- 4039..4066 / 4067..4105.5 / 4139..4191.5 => 4.4 angstroms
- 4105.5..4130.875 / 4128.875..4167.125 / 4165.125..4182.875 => -2.5 angstroms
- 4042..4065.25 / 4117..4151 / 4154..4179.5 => 0.6 angstroms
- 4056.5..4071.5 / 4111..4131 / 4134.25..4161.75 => 0.9 angstroms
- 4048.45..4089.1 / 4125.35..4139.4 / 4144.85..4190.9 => -0.9 angstroms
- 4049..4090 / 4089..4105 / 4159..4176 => 3.7 angstroms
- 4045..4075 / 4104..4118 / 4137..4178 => 2.4 angstroms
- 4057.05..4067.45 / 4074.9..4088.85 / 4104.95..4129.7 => -1.2 angstroms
